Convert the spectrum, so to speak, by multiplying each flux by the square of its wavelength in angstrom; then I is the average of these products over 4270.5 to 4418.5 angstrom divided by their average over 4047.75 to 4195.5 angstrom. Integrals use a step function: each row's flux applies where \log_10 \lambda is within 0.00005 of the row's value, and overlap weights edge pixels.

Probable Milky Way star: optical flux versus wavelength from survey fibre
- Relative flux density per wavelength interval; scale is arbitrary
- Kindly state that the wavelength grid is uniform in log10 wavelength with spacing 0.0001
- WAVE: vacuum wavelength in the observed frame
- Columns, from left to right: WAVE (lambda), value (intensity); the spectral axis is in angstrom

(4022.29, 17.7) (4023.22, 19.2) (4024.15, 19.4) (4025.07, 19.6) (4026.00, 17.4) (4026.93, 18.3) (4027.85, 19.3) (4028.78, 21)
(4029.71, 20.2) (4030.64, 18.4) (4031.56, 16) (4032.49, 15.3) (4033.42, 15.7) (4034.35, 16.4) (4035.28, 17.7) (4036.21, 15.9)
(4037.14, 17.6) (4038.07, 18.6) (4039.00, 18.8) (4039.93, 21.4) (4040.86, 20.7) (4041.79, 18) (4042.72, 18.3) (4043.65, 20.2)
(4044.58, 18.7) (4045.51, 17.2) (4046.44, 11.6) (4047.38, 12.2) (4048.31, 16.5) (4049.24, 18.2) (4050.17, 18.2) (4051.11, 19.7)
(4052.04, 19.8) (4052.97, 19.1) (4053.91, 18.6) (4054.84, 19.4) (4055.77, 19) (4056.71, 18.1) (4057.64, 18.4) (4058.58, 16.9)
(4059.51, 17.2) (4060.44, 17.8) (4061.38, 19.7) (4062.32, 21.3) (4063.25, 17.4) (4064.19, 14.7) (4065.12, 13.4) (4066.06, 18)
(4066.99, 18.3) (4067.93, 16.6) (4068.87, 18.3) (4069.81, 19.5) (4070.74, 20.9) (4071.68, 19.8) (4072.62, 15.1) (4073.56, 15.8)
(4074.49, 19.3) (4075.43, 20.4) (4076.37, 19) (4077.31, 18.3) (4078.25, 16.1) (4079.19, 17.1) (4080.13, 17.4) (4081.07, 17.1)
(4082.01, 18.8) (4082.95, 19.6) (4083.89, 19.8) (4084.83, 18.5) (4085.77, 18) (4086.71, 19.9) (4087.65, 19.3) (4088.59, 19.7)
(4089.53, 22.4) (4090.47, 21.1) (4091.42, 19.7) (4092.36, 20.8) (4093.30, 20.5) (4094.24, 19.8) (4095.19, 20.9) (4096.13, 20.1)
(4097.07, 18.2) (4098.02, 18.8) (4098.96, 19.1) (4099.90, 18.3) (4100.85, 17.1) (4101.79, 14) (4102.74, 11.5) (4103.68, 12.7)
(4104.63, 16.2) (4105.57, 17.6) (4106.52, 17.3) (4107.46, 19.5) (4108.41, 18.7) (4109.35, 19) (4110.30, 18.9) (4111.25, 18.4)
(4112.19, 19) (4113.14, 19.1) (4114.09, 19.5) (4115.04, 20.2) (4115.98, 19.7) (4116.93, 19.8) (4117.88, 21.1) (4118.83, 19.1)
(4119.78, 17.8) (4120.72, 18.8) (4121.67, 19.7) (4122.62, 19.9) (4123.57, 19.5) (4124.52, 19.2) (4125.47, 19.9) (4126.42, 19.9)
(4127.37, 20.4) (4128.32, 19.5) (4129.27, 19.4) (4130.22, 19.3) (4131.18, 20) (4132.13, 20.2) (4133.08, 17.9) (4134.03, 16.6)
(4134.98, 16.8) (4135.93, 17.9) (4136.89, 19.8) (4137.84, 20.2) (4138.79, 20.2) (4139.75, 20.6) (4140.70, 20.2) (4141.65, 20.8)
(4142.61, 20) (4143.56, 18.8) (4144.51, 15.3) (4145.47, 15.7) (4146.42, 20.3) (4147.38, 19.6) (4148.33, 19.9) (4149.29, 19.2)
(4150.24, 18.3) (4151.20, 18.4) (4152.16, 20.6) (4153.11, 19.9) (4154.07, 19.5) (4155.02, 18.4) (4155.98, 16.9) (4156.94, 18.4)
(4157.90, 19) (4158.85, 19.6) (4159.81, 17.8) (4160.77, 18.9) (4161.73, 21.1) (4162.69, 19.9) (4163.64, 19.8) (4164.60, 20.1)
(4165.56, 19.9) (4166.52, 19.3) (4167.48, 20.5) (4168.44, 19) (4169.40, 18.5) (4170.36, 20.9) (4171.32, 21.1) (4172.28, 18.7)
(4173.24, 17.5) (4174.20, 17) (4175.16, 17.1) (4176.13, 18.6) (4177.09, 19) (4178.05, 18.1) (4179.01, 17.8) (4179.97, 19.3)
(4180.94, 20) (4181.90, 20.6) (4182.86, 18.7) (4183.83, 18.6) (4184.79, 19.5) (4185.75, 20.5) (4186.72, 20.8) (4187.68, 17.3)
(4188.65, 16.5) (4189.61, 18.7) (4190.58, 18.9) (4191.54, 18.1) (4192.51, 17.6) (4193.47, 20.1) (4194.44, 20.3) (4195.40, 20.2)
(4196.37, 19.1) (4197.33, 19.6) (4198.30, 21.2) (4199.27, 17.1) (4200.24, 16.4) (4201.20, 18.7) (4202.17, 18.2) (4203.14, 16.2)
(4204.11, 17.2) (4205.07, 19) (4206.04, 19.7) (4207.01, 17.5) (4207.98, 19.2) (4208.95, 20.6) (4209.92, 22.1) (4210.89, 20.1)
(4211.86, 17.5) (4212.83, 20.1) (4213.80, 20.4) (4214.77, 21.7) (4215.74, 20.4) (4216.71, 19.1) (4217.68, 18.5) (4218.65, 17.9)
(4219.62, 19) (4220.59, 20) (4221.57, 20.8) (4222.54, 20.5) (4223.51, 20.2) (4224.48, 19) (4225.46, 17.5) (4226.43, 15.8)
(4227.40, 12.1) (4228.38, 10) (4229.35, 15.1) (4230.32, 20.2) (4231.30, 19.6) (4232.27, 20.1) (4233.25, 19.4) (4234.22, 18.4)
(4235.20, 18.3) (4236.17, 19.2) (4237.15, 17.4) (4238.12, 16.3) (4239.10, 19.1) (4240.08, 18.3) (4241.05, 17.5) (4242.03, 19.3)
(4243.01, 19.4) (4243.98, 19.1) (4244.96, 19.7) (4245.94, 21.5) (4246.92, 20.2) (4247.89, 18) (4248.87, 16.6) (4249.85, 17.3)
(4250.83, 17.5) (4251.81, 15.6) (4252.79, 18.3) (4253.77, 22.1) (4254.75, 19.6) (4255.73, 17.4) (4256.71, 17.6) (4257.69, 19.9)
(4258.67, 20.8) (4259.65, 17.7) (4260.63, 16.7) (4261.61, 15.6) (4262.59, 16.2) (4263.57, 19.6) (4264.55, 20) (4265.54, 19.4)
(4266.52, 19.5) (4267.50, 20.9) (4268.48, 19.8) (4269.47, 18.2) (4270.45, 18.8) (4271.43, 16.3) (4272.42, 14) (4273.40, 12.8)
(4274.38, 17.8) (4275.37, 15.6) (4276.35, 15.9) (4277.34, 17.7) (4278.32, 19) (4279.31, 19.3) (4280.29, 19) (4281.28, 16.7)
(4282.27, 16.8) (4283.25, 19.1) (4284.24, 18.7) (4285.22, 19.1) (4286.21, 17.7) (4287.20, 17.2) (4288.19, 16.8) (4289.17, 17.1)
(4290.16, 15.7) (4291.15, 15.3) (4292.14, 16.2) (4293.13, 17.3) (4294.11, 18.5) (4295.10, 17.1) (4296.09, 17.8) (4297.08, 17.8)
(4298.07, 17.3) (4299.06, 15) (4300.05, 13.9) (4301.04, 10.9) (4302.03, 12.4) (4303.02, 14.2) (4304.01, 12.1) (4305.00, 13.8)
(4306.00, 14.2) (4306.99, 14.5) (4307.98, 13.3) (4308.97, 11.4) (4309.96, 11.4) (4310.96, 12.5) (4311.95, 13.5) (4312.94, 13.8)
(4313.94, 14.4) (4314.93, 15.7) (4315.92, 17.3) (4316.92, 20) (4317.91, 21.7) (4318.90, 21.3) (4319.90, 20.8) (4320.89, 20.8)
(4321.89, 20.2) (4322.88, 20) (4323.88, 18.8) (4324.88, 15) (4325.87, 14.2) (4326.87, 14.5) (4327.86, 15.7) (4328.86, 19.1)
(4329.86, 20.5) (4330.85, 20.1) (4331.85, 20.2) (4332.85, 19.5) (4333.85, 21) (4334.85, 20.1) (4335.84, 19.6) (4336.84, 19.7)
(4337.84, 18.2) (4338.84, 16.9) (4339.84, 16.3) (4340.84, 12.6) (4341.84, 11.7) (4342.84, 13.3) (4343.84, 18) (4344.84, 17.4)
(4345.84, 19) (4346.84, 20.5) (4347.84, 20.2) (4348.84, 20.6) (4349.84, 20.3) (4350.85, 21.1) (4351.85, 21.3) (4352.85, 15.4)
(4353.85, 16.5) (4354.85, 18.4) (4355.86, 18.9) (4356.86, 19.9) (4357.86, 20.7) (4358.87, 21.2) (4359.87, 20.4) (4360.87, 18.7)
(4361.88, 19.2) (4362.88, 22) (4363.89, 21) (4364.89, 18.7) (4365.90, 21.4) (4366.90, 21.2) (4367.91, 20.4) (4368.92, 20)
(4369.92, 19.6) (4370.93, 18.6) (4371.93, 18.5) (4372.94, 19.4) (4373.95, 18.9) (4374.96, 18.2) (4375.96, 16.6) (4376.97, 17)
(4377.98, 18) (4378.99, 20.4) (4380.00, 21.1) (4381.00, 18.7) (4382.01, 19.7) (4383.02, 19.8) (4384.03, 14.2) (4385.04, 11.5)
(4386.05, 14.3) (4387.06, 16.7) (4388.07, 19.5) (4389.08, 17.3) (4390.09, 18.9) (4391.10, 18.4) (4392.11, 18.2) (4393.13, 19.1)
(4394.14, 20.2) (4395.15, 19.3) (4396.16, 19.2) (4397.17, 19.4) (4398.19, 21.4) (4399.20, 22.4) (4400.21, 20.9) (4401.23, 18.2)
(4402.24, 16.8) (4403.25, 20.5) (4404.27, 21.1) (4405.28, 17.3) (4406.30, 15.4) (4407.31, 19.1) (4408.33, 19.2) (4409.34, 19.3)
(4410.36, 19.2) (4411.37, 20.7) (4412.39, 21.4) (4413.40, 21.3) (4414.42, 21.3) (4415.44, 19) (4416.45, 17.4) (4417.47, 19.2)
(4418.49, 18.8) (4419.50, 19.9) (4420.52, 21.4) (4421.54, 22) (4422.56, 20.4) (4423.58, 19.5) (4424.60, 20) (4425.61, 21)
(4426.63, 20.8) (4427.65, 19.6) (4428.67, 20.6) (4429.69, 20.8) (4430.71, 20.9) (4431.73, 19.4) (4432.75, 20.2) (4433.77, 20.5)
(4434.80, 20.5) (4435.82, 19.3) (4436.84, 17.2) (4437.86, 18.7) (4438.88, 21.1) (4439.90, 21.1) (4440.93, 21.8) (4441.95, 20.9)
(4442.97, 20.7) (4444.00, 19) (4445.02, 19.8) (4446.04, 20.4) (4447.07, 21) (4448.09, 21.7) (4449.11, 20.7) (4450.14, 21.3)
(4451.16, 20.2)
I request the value 1.06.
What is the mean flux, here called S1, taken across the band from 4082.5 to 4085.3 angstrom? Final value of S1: 19.3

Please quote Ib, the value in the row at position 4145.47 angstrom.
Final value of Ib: 15.7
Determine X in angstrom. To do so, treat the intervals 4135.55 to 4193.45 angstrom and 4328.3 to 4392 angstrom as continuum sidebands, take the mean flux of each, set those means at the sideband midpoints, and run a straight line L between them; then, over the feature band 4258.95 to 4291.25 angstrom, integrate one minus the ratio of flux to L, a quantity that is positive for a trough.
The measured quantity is 2.1 angstrom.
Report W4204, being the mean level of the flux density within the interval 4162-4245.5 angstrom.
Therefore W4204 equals 18.8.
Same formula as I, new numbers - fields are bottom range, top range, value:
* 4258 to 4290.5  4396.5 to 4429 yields 1.19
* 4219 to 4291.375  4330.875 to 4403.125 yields 1.10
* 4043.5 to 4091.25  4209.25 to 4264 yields 1.11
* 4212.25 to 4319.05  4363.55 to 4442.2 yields 1.19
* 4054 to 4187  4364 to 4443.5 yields 1.18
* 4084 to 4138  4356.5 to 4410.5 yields 1.14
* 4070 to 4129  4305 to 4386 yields 1.08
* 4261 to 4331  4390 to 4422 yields 1.22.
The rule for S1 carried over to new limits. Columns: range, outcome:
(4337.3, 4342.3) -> 15.2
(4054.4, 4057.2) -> 18.8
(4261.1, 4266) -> 18.1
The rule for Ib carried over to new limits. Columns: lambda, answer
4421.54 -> 22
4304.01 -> 12.1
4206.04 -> 19.7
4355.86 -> 18.9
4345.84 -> 19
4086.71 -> 19.9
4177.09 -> 19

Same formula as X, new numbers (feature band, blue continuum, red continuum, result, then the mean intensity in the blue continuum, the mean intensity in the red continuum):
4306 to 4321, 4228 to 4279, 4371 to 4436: 2.1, 18.1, 19.2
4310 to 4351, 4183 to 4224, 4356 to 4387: 2.5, 19.2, 18.9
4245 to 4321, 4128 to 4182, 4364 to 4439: 8.4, 19.1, 19.3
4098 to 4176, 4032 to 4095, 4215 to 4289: -2.6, 18.3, 18.2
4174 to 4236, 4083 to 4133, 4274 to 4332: -3.1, 19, 16.6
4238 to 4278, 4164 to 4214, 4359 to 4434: 2.0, 19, 19.3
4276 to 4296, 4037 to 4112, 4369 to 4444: 1.5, 18.2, 19.3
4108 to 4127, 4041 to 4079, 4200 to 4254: -1.3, 17.9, 18.5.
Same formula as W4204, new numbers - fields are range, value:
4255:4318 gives 16.6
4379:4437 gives 19.3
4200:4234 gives 18.6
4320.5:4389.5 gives 18.5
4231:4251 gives 18.7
